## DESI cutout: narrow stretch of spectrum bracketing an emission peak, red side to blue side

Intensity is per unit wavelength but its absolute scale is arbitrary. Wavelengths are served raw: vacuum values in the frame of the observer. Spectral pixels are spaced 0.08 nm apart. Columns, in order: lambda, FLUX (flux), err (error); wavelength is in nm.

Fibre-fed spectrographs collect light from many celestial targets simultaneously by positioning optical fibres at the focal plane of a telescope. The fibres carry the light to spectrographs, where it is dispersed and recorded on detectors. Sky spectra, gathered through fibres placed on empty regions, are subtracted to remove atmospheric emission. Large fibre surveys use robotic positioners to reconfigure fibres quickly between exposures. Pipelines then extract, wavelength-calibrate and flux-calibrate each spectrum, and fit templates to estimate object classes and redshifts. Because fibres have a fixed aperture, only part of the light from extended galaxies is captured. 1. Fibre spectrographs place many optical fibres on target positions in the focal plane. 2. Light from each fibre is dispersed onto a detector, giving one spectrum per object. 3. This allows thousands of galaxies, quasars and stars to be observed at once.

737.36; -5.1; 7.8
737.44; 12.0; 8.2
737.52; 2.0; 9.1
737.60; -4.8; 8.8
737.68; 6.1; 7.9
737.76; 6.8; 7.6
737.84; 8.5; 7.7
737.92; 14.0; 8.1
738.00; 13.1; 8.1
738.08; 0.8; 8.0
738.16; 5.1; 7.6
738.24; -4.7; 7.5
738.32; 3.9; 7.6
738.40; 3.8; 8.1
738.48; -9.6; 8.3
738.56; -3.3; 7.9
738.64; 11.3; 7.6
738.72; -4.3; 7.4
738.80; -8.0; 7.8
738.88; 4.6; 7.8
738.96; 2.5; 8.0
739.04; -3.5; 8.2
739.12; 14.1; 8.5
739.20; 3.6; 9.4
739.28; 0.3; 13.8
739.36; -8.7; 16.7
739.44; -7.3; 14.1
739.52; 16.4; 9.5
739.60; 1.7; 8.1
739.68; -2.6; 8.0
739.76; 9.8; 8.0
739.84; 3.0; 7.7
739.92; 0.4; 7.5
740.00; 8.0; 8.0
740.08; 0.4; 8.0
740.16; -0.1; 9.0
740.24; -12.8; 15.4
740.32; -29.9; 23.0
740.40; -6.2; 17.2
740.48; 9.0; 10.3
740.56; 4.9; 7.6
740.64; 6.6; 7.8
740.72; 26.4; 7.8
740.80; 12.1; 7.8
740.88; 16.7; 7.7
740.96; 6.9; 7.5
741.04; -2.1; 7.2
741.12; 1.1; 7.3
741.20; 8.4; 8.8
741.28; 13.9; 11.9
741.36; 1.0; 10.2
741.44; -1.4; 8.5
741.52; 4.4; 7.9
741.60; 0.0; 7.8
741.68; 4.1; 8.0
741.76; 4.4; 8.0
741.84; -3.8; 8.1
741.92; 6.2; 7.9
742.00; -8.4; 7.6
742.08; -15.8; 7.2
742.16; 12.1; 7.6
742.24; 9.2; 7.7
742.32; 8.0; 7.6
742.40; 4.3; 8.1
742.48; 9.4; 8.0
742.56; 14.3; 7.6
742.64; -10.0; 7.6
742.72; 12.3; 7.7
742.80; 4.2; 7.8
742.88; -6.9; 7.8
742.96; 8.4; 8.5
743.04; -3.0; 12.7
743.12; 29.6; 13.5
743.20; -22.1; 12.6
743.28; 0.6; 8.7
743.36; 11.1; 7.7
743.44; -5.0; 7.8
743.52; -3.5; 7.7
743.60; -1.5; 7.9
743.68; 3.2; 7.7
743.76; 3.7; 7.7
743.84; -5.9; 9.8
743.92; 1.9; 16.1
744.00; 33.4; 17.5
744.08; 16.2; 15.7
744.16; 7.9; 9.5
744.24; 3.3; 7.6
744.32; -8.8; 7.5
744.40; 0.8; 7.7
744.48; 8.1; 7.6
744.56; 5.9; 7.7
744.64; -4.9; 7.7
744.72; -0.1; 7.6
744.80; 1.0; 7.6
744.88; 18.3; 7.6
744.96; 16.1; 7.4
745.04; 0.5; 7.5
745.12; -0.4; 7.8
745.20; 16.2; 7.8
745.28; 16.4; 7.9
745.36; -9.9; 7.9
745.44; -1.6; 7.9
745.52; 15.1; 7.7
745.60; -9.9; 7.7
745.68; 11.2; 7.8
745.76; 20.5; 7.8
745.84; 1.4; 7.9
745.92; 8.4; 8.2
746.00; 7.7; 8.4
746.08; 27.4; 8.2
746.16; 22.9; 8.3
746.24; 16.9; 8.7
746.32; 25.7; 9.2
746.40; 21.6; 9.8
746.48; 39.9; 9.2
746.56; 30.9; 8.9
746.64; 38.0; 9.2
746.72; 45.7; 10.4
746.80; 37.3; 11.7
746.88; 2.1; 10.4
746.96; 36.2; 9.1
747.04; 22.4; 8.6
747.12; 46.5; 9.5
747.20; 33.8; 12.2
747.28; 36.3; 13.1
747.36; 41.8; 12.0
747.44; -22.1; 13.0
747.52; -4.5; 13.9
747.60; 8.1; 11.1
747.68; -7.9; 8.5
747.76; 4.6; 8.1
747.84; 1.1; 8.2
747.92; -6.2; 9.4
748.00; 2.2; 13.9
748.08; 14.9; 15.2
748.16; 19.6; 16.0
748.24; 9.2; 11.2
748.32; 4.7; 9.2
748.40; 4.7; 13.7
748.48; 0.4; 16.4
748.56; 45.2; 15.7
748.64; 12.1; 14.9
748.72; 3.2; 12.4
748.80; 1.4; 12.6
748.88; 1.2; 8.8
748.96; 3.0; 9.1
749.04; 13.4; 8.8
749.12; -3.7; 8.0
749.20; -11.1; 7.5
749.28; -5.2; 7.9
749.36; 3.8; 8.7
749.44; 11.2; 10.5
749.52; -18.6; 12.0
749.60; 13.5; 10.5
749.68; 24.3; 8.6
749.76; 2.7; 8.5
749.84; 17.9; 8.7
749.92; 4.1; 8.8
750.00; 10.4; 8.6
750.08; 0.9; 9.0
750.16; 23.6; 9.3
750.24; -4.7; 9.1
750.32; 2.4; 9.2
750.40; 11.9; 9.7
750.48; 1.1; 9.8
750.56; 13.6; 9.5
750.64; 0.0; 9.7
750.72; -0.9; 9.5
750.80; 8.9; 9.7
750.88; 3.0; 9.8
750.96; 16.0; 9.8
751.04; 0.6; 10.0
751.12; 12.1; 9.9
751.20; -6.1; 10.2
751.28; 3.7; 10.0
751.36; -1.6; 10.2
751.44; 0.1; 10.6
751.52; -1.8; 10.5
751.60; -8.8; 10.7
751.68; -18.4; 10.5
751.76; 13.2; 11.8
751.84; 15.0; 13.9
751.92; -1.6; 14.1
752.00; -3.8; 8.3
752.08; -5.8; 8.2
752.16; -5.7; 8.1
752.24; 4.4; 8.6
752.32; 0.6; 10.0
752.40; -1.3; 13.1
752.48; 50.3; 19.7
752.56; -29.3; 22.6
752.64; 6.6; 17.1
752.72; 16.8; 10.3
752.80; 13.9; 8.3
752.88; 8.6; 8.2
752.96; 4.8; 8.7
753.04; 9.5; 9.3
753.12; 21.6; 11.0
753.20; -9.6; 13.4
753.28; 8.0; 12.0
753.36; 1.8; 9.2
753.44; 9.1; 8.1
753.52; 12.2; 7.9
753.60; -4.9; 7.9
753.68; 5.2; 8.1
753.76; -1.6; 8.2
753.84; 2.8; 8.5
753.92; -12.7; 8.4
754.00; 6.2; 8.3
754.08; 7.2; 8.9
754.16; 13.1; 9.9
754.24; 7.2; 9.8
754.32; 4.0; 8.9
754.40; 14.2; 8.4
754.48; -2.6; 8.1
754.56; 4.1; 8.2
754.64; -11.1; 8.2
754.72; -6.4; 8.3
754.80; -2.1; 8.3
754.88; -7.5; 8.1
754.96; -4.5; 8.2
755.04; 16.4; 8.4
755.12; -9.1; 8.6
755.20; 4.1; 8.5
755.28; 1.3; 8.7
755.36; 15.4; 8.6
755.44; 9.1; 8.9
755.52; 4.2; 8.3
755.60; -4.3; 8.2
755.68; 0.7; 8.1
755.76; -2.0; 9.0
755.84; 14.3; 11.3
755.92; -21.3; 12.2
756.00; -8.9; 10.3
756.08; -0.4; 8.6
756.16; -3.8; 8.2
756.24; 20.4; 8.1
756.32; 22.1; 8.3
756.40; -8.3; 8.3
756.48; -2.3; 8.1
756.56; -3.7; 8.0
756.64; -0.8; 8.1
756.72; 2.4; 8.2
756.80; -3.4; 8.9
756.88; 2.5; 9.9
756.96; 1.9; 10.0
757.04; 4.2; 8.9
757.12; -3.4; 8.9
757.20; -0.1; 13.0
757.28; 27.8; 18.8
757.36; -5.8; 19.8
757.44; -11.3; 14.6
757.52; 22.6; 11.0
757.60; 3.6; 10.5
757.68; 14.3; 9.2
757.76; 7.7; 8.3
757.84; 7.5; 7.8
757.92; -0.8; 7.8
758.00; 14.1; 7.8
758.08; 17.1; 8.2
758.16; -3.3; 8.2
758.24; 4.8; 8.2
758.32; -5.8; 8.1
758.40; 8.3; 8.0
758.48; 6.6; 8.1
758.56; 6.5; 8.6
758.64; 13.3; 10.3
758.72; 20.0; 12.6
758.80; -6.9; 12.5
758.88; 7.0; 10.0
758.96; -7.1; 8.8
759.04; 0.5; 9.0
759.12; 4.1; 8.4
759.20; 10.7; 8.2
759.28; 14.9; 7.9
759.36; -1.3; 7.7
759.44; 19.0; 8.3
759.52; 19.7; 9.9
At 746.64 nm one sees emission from [O II] 3727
